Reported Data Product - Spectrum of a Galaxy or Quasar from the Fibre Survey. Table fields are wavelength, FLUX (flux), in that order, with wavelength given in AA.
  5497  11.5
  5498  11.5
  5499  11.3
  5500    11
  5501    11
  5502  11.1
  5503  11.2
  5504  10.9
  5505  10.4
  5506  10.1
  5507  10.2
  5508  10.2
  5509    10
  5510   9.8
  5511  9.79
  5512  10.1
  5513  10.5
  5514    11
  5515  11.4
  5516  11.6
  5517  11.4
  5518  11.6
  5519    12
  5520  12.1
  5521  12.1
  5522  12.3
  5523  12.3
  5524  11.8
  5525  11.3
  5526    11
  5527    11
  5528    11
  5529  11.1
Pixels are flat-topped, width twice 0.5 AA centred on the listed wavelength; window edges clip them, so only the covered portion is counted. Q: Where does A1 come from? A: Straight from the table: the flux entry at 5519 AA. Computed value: 12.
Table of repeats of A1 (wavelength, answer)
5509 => 10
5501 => 11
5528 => 11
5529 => 11.1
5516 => 11.6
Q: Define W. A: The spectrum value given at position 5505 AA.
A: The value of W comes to 10.4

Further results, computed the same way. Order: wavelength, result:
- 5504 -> 10.9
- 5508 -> 10.2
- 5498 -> 11.5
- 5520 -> 12.1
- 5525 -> 11.3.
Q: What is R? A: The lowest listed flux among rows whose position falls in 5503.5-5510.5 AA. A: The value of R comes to 9.8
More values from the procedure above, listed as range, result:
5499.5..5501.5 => 11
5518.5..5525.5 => 11.3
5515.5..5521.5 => 11.4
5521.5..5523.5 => 12.3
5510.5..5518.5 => 9.79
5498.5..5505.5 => 10.4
